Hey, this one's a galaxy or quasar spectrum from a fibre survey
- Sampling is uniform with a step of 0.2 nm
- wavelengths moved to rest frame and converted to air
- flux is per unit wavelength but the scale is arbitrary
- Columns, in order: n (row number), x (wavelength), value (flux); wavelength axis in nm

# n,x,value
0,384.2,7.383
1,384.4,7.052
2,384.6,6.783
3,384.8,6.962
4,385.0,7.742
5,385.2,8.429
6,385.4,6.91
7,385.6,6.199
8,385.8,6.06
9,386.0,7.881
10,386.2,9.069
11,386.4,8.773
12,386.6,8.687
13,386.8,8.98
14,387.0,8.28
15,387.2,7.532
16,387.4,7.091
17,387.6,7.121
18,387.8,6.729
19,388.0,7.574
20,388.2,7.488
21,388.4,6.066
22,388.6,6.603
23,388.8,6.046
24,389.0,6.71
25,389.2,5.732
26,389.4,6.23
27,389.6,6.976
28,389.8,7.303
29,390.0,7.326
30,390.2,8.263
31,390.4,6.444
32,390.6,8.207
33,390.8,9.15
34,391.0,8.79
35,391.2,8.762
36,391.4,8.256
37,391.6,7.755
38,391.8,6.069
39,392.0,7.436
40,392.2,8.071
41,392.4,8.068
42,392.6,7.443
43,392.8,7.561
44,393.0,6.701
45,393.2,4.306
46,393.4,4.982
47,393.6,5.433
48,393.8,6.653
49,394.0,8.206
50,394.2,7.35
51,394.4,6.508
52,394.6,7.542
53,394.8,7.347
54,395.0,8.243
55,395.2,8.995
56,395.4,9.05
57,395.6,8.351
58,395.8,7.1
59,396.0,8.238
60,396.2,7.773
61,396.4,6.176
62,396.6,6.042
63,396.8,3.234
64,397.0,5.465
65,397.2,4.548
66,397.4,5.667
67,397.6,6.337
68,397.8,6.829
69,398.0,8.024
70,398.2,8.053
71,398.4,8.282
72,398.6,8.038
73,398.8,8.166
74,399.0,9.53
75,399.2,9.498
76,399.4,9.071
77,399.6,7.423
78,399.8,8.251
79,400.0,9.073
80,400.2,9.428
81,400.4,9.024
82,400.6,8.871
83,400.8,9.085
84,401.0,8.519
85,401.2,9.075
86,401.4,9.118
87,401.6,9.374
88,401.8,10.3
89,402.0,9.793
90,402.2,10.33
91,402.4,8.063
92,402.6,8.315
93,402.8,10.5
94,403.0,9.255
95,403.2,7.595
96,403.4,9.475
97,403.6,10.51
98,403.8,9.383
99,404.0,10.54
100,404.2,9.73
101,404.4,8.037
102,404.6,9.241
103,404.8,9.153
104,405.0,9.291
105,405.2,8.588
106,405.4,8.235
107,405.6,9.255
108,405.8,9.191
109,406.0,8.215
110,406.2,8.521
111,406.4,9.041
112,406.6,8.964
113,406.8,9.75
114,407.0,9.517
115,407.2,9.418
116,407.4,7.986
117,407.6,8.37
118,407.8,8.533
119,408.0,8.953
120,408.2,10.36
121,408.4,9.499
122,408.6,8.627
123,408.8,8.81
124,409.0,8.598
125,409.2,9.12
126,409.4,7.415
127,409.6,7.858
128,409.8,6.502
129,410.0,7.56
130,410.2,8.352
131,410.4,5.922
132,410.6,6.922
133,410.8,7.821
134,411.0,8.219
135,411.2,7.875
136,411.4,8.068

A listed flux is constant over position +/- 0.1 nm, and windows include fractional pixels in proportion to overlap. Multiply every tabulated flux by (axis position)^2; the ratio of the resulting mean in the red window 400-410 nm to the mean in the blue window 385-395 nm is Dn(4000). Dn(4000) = 1.3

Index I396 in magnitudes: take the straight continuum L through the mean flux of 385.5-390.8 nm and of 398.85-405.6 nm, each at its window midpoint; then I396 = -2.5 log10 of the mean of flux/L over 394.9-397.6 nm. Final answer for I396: 0.22 mag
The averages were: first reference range 7.32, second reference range 9.14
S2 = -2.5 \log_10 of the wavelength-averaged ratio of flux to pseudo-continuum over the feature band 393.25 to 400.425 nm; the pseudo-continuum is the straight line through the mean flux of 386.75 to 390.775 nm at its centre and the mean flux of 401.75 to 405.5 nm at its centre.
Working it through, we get 0.13 mag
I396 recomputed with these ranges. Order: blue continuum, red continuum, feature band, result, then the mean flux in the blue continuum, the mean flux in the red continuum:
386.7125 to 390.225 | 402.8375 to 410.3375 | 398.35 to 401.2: -0.07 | 7.08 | 8.85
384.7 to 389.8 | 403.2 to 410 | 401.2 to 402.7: -0.10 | 7.28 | 8.89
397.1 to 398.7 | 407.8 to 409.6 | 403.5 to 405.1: -0.17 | 6.97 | 8.84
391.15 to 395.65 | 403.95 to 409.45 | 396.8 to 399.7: 0.08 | 7.32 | 8.96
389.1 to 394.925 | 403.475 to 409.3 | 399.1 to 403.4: -0.08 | 7.21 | 9.09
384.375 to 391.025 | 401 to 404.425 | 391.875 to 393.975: 0.20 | 7.38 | 9.38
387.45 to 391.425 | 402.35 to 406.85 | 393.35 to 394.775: 0.16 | 7.27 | 9.08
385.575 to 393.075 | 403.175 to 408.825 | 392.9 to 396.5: 0.12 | 7.47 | 9.08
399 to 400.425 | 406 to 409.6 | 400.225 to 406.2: -0.04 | 8.86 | 8.86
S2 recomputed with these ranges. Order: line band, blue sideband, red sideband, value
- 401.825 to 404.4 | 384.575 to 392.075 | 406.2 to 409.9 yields -0.12 mag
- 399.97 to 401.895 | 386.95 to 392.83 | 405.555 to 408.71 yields -0.10 mag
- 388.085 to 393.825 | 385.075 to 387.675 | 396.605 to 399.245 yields 0.06 mag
